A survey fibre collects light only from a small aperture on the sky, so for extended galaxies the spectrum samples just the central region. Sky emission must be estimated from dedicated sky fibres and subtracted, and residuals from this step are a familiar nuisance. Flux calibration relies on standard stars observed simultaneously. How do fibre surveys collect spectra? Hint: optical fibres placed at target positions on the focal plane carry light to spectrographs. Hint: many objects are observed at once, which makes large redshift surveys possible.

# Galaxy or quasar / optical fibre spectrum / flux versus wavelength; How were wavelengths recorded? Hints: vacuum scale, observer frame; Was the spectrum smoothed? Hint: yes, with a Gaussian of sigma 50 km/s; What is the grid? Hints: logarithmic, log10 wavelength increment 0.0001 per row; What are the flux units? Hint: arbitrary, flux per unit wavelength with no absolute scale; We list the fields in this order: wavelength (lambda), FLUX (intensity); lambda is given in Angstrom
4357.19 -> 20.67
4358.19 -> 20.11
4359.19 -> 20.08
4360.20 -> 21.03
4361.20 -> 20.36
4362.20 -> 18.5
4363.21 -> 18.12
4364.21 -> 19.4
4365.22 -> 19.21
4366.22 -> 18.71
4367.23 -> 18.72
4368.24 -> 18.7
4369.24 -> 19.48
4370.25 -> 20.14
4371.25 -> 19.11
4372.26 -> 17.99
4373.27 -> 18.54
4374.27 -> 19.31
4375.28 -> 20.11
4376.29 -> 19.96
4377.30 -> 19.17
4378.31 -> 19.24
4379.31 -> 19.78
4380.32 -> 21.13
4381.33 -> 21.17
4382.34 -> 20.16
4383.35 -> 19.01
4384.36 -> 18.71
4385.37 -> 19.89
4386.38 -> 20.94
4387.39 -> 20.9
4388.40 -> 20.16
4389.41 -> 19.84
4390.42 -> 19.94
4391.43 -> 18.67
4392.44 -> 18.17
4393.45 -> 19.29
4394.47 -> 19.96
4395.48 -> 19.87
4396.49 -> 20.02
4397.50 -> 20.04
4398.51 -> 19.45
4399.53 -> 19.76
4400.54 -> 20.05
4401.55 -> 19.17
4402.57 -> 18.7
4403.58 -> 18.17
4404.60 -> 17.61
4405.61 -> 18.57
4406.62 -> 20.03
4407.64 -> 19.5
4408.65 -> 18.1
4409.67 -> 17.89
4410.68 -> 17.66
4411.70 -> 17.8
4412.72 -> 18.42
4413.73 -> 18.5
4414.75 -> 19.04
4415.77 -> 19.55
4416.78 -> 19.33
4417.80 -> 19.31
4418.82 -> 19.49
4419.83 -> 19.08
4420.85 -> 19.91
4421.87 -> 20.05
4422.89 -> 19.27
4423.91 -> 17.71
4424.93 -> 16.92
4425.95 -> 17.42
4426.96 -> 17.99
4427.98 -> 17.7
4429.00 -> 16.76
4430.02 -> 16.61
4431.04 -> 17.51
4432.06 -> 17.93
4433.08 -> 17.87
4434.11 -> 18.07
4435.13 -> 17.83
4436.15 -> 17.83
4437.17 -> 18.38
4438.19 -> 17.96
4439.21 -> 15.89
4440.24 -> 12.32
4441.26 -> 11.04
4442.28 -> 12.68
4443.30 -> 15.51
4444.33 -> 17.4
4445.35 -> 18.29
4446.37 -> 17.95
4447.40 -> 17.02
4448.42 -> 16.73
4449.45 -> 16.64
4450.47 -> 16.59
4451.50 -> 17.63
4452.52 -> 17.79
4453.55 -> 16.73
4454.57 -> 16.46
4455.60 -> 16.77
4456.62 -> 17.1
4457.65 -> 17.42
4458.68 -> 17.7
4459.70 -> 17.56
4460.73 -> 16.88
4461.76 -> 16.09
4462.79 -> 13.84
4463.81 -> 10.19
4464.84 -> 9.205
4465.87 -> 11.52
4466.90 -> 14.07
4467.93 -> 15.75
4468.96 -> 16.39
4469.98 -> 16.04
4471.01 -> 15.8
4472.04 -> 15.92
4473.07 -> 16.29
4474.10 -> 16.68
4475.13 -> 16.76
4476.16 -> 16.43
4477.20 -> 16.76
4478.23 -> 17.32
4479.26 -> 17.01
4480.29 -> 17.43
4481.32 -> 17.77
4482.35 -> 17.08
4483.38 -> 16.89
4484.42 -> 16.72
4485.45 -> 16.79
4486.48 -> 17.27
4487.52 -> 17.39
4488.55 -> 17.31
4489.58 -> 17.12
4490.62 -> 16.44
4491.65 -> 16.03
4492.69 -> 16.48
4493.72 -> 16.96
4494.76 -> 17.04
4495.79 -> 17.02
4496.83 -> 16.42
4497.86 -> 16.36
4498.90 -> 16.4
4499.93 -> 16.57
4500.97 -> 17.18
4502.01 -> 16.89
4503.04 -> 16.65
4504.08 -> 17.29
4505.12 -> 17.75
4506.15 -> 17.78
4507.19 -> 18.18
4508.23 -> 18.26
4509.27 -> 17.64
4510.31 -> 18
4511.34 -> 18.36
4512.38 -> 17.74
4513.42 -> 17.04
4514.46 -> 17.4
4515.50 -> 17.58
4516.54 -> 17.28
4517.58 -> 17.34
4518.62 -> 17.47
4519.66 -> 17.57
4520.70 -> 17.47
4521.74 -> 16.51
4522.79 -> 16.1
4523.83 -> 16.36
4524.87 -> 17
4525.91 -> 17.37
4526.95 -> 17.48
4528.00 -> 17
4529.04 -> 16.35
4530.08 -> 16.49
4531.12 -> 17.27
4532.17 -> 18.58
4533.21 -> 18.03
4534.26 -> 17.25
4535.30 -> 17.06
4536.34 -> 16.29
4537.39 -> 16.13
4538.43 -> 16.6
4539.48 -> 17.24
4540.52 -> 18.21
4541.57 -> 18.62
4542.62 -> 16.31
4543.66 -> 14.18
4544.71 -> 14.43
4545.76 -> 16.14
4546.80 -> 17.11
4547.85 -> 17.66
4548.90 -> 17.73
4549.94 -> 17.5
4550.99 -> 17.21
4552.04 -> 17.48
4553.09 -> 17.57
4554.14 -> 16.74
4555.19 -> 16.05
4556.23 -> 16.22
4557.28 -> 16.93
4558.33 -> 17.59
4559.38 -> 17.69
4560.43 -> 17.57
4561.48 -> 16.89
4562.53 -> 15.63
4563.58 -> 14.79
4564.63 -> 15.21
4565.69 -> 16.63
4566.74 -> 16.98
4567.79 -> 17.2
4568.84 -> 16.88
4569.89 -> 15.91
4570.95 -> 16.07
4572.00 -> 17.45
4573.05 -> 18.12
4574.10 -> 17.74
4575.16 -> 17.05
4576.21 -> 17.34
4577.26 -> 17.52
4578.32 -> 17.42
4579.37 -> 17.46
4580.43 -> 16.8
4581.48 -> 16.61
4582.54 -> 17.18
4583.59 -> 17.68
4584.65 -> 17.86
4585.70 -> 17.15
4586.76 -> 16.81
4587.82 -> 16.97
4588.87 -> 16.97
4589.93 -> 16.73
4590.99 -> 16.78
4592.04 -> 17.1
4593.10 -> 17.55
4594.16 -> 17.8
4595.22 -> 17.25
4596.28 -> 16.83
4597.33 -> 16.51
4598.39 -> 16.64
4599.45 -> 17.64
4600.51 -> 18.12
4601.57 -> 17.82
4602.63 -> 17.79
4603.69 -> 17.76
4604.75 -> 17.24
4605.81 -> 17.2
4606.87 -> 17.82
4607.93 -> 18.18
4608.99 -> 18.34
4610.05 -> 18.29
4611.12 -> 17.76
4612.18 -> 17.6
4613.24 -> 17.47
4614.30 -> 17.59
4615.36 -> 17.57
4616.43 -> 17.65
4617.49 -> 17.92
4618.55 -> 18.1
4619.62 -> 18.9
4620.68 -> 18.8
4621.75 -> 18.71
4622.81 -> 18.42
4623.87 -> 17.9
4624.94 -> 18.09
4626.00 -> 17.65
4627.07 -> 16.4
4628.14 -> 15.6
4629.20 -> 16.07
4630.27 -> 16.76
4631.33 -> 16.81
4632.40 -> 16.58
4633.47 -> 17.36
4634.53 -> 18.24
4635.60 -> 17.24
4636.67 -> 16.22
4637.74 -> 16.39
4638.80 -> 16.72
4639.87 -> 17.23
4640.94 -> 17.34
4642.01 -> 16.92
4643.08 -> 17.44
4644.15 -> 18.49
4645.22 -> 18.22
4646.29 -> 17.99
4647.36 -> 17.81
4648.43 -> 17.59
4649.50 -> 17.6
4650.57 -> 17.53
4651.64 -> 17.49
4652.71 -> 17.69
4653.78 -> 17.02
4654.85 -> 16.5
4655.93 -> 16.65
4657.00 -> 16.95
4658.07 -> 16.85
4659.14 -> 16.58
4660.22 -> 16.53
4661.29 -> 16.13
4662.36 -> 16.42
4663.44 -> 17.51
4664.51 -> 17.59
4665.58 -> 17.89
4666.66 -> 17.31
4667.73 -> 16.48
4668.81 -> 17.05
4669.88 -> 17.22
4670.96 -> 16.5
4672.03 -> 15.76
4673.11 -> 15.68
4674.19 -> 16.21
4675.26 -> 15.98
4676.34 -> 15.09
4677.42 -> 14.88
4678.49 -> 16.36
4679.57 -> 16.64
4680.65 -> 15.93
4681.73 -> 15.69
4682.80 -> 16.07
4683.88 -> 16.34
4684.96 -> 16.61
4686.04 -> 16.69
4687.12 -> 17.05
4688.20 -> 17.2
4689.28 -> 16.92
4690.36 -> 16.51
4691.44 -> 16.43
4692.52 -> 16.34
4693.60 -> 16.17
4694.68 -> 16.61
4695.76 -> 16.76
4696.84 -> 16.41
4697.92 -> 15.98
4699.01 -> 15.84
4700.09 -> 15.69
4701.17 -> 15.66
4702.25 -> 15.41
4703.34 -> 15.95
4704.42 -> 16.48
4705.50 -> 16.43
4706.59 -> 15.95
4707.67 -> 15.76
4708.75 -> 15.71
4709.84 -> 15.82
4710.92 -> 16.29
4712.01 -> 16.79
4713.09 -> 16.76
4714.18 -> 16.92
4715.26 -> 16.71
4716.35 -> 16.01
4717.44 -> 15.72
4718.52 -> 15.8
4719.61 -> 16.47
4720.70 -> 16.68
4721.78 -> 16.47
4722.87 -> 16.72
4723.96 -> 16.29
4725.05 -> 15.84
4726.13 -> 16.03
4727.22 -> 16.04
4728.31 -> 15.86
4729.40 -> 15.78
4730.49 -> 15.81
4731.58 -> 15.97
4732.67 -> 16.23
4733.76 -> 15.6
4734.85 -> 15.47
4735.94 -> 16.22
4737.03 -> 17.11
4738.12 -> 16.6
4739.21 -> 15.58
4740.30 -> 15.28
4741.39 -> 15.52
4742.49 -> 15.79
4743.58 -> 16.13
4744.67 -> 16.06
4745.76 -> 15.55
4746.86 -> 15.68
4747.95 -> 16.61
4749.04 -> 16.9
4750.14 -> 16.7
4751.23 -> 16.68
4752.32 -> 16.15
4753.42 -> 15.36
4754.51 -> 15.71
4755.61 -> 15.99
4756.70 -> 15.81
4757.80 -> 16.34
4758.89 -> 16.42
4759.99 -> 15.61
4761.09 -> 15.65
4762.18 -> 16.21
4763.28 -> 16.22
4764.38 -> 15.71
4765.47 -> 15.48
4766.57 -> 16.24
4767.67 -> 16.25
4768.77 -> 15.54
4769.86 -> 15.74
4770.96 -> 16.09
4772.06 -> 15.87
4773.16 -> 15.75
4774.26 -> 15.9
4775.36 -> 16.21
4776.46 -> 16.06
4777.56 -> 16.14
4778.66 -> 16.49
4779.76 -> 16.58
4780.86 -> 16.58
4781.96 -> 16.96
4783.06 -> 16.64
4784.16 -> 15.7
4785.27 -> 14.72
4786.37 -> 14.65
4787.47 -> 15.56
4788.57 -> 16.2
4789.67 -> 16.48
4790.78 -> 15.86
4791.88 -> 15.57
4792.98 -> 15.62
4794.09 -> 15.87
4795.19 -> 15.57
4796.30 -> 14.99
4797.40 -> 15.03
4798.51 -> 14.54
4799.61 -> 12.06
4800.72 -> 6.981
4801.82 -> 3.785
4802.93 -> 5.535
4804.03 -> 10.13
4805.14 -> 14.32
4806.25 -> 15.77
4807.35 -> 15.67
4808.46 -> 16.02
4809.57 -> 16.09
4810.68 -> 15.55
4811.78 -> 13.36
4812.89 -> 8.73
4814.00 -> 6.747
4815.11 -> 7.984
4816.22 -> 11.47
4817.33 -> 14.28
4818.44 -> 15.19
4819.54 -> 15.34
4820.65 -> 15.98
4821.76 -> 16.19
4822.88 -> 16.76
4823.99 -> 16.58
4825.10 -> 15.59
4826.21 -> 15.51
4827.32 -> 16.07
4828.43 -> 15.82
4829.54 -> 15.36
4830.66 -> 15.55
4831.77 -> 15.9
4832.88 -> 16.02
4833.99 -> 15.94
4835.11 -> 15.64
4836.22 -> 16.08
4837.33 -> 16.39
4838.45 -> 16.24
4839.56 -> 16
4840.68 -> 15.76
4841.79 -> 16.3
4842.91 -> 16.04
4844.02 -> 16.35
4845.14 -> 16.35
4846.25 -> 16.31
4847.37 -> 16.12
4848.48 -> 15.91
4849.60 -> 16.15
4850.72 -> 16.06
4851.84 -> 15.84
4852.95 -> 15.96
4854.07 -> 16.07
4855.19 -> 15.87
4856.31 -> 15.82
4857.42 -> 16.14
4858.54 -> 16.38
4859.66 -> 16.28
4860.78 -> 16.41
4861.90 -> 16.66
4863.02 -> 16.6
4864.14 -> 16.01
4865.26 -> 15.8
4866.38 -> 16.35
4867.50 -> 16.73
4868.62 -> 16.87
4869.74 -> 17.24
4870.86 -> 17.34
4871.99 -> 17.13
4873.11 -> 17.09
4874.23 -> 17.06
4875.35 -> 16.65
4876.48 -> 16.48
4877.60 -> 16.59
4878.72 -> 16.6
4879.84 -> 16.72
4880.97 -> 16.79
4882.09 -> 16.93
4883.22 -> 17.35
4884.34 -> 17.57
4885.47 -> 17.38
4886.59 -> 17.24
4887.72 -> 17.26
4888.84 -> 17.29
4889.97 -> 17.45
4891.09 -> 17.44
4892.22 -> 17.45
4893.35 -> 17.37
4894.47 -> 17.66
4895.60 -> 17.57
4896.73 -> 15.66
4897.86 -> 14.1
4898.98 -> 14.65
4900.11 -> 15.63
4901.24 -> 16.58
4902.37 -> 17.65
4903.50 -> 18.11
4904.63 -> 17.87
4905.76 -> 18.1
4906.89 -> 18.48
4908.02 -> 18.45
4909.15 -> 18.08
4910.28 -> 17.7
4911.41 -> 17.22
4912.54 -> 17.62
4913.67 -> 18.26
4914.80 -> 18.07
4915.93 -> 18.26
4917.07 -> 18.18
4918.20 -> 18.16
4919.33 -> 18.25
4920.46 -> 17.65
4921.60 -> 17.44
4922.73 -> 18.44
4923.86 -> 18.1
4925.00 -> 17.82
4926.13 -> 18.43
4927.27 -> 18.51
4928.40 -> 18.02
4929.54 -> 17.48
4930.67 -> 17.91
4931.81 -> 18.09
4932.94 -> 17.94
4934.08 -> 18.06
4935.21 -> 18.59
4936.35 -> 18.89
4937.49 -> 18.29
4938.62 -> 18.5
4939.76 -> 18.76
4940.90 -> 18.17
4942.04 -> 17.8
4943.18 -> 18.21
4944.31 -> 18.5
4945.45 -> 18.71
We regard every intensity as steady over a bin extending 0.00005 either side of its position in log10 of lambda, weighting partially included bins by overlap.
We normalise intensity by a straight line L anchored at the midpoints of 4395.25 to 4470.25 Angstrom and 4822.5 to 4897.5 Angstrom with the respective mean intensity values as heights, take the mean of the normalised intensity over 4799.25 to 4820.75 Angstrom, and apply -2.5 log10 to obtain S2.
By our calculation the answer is 0.35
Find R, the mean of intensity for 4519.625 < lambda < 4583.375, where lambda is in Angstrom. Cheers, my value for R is 16.9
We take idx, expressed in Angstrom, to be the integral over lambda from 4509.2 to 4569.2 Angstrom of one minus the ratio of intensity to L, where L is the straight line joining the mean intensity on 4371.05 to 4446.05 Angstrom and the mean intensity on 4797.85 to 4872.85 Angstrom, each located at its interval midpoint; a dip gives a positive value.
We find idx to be 1.60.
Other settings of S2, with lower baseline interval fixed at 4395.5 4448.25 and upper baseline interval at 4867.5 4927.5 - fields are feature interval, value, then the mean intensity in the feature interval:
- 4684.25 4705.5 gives 0.081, 16.4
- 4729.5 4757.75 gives 0.099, 16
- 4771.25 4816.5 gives 0.237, 14.1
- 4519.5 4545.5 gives 0.062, 16.9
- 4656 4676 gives 0.061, 16.7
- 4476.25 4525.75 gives 0.047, 17.1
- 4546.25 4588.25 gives 0.049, 17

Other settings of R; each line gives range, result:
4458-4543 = 16.7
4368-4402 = 19.7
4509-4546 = 17.1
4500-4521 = 17.5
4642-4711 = 16.6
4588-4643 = 17.4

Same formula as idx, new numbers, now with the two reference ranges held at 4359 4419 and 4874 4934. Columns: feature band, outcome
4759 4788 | 3.2 Angstrom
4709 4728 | 1.9 Angstrom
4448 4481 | 5.3 Angstrom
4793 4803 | 3.2 Angstrom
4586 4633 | 2.7 Angstrom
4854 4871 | 1.2 Angstrom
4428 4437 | 0.7 Angstrom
